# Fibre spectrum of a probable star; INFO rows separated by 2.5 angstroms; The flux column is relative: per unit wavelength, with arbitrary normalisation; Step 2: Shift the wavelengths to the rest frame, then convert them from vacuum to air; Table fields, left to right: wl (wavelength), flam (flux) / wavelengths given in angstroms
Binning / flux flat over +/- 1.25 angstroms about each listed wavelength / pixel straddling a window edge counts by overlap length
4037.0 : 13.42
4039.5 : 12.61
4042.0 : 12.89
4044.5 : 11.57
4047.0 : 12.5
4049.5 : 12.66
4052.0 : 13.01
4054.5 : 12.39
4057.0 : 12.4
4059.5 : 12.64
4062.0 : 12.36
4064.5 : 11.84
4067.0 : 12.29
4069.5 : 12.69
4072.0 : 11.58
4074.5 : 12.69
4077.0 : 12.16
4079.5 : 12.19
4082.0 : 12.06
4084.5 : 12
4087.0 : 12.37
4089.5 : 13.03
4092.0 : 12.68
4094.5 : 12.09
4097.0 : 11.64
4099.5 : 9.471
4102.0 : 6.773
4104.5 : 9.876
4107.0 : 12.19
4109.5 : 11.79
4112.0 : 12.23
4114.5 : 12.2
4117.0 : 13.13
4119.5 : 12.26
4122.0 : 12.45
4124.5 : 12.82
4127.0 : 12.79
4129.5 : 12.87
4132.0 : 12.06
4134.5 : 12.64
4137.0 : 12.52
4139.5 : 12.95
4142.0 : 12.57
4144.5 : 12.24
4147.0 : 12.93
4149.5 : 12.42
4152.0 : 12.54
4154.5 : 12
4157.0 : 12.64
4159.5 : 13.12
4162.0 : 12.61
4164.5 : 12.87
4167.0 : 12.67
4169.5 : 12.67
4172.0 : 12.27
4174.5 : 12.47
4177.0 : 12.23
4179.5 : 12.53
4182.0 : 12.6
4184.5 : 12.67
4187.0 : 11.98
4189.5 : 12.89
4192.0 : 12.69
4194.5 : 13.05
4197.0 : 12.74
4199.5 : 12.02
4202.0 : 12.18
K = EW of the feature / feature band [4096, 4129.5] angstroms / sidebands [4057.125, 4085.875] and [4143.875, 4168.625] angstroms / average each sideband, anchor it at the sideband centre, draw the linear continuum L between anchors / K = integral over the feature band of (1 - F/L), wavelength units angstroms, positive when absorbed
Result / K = 2.3 angstroms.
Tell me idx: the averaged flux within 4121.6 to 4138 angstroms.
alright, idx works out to 12.6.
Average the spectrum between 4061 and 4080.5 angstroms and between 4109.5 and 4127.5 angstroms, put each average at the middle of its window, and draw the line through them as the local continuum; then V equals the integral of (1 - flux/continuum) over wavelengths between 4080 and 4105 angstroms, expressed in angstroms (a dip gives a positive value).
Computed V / 2.17 angstroms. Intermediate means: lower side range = 12.2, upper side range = 12.5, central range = 11.3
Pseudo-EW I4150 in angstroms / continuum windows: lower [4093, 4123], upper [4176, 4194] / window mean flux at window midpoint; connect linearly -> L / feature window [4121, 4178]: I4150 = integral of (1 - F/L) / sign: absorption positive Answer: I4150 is -2.9 angstroms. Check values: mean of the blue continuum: 11.3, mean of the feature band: 12.6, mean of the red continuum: 12.5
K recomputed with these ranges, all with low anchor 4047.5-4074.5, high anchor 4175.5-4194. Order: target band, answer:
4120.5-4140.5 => -0.24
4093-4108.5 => 2.55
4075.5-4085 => 0.23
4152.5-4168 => -0.17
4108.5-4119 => 0.10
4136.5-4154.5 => -0.09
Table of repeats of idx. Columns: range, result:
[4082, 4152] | 12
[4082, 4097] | 12.3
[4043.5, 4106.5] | 11.9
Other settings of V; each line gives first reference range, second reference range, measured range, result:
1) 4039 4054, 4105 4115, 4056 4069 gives 0.1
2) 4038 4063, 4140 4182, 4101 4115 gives 1.9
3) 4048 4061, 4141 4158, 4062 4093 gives 0.7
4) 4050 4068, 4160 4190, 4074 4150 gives 2.6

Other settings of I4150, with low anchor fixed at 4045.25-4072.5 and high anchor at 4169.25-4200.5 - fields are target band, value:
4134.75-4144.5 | -0.11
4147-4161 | -0.10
